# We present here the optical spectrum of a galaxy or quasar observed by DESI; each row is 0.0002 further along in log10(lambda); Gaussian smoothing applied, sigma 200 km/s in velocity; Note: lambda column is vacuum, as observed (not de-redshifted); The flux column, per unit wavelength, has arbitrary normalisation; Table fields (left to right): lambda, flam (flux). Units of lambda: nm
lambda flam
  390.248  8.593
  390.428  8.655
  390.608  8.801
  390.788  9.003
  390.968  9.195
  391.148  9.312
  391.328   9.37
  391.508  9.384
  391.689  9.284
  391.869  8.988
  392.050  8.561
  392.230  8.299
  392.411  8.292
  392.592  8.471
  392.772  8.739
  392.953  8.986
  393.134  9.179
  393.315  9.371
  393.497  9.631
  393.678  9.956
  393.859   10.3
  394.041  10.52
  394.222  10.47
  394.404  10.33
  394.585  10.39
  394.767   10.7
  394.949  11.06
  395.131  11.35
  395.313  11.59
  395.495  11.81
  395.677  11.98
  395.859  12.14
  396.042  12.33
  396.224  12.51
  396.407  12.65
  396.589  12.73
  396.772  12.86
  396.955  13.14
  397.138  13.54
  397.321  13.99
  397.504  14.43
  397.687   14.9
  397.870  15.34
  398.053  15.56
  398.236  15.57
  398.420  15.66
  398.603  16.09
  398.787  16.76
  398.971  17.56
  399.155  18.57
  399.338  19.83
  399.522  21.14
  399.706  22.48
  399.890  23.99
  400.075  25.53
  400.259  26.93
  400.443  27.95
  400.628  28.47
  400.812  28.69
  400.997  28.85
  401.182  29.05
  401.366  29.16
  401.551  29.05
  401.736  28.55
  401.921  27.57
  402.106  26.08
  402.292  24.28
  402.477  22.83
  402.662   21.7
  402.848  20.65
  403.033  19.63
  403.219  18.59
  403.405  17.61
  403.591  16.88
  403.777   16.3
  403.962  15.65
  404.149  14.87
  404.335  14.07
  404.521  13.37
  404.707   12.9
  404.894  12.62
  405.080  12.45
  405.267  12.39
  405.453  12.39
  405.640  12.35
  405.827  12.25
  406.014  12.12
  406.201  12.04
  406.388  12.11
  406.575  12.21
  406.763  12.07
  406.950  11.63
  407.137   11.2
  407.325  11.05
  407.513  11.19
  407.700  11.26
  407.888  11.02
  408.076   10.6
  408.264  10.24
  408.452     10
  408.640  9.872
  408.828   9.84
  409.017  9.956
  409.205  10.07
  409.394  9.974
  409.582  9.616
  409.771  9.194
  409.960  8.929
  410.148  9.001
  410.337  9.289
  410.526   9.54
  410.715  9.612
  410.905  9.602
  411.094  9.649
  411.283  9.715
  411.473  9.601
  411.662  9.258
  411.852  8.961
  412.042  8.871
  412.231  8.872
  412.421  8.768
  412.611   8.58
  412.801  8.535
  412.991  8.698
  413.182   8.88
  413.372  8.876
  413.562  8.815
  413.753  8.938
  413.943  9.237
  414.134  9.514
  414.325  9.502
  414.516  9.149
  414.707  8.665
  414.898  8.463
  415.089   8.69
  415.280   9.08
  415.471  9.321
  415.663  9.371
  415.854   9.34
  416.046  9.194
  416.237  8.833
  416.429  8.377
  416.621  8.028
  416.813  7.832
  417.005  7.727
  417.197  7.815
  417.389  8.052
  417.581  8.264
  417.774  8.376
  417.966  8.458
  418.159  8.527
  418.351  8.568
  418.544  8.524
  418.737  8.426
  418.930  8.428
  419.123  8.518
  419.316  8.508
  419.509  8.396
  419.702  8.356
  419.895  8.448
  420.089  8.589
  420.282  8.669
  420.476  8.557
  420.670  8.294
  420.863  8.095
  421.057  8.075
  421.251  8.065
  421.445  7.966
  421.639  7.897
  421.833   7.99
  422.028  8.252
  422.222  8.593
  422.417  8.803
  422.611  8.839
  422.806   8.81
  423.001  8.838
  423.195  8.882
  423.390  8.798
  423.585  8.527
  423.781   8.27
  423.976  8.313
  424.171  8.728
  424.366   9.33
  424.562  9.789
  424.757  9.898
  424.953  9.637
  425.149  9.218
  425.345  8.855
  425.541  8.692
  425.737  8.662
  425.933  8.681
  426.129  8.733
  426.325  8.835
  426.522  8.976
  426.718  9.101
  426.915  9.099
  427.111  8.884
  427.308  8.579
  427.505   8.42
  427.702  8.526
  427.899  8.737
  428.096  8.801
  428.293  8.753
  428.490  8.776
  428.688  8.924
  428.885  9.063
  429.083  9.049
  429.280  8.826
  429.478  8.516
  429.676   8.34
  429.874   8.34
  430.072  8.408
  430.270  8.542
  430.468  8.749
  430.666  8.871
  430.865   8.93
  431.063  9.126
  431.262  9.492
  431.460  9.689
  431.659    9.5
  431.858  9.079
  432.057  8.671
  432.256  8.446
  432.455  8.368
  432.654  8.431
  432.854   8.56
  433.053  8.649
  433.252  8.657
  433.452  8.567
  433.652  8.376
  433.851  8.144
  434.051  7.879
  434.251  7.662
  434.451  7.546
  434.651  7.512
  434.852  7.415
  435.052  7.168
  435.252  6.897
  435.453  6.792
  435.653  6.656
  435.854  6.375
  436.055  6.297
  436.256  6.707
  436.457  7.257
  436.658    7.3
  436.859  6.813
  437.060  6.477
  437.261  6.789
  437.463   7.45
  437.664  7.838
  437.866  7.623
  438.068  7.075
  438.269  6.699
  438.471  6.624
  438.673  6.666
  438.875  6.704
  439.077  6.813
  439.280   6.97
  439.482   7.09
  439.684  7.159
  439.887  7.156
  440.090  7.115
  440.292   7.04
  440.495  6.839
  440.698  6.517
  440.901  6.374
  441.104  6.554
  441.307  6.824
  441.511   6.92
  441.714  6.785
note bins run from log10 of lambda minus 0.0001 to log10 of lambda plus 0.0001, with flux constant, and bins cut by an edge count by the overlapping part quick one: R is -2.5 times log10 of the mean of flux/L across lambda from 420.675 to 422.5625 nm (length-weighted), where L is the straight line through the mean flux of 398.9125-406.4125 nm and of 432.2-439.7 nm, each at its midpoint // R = 0.48 mag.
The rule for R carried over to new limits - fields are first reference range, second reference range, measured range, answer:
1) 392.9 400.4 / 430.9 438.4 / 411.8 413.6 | 0.30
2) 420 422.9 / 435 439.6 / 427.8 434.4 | -0.16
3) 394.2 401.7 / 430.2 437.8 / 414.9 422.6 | 0.38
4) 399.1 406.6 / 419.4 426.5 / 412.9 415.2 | 0.46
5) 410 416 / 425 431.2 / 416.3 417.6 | 0.13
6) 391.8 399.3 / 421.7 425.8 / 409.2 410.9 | 0.11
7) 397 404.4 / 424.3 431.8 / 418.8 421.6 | 0.42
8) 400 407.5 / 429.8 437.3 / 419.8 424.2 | 0.39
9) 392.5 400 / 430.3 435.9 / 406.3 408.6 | 0.06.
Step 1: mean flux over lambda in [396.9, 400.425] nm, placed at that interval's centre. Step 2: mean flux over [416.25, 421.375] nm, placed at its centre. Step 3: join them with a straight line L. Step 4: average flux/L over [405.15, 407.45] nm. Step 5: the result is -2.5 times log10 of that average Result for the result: 0.205 mag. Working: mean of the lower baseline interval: 18.2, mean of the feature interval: 12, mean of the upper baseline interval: 8.31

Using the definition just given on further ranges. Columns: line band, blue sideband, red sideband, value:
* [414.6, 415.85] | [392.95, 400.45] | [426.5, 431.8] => 0.25 mag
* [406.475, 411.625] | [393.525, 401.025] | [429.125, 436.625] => 0.30 mag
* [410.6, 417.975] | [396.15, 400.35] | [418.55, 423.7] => 0.23 mag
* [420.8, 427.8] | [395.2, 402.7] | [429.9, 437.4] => 0.26 mag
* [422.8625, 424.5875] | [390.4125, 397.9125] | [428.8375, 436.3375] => 0.00 mag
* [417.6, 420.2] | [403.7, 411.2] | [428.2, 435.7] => 0.18 mag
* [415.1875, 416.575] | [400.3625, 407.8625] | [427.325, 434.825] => 0.47 mag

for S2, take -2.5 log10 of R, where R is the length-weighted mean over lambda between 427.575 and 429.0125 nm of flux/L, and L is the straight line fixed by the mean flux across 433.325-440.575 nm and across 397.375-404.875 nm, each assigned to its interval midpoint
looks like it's 0.18 mag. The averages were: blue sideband 20.7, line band 8.79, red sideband 7.16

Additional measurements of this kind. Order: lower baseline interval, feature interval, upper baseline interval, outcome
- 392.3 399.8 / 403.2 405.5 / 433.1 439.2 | -0.22 mag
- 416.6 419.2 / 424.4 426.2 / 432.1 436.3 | -0.14 mag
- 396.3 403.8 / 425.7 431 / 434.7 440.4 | 0.17 mag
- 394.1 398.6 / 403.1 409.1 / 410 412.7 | -0.19 mag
